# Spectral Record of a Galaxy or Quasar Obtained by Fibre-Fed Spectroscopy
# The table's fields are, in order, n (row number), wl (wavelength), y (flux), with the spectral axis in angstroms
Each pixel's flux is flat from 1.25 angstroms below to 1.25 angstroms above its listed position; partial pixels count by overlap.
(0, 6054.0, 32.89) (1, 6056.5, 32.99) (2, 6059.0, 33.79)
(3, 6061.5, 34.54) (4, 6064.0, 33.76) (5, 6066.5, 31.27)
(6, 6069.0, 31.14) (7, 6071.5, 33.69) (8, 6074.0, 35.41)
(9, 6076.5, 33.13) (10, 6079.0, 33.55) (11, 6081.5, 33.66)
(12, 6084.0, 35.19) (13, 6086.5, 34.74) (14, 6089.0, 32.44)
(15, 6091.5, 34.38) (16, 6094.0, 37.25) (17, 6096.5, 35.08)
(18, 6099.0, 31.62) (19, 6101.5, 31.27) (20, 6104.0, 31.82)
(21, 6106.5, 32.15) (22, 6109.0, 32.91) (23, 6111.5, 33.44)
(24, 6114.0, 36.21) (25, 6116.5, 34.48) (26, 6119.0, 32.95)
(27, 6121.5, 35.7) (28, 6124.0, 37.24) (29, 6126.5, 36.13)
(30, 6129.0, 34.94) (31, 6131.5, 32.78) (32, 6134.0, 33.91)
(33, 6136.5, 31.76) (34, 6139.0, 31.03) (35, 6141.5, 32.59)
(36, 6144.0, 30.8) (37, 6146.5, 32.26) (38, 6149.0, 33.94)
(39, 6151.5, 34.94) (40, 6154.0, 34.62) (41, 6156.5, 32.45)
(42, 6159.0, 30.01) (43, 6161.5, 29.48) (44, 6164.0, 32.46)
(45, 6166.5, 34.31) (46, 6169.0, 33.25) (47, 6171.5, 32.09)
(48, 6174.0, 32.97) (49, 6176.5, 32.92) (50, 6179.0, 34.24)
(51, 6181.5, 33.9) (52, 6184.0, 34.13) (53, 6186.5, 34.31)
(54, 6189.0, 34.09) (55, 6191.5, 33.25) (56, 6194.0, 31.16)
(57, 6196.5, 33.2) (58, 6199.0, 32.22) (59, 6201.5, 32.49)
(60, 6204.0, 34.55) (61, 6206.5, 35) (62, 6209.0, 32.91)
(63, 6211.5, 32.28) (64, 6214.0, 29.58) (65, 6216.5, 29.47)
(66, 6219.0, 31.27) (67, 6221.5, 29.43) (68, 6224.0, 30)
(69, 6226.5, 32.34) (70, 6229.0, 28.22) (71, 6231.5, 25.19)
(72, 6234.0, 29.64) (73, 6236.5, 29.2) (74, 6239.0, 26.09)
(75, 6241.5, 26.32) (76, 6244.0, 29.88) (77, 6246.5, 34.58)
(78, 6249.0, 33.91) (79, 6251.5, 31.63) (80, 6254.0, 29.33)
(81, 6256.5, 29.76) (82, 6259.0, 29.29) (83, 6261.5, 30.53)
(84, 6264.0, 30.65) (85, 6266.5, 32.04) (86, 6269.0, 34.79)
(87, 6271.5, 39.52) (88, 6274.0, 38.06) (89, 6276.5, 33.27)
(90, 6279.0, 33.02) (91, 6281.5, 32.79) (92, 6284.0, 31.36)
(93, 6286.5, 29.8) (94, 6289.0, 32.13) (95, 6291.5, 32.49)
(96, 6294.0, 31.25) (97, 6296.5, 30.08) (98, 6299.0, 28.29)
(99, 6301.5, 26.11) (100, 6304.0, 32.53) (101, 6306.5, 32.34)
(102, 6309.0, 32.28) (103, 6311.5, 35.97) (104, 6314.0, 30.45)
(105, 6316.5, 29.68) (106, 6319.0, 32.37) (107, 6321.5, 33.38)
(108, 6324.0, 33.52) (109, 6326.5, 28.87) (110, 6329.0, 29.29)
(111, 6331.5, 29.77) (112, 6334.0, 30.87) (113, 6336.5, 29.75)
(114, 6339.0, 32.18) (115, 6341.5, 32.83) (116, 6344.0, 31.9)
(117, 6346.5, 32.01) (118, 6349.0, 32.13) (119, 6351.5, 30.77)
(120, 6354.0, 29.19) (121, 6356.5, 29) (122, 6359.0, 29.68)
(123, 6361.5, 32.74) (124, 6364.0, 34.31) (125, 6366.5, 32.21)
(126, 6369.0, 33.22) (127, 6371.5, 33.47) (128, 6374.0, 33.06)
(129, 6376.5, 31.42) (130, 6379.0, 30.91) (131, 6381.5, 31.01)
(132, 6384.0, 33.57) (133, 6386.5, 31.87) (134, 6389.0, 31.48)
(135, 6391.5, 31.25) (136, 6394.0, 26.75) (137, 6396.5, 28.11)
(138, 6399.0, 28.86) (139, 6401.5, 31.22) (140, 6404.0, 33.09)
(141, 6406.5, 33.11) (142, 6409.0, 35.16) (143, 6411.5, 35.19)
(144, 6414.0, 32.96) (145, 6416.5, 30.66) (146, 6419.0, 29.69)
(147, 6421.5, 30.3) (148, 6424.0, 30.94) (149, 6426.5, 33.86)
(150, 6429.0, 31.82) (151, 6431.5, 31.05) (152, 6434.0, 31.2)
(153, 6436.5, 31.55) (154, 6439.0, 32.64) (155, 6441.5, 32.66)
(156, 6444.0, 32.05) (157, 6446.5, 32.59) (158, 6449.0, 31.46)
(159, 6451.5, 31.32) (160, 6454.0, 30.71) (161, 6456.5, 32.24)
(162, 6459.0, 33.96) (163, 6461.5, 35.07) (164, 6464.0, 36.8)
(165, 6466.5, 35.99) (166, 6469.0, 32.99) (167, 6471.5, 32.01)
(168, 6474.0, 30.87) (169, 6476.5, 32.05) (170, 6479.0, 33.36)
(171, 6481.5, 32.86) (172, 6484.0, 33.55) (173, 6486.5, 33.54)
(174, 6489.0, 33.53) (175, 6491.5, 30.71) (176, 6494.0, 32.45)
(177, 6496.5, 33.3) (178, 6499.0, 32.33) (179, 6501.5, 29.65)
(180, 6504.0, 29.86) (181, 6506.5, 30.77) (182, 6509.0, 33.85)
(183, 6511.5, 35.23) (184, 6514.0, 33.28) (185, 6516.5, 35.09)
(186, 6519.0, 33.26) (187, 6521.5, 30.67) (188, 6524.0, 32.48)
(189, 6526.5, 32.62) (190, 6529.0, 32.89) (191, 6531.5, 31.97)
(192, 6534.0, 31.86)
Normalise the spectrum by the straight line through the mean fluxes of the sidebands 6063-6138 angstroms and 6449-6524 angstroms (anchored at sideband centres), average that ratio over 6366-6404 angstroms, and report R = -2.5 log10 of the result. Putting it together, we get 0.06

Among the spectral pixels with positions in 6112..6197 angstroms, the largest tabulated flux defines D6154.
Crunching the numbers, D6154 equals 37.24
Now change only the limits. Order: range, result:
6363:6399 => 34.31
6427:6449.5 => 32.66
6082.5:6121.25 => 37.25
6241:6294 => 39.52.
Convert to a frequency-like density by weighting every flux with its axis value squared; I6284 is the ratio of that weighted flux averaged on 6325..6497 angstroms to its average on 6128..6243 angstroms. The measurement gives 1.1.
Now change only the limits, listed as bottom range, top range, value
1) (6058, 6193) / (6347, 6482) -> 1.05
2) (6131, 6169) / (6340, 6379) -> 1.05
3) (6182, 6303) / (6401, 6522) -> 1.11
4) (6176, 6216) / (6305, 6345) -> 1.00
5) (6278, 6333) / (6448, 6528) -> 1.11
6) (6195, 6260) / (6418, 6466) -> 1.13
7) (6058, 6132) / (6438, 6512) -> 1.09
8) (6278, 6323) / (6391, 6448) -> 1.04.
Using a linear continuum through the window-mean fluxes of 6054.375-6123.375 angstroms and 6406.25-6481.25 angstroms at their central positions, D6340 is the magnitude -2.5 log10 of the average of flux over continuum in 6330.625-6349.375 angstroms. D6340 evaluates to 0.05 mag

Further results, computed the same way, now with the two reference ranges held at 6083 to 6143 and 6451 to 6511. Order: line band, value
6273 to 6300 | 0.04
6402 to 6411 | -0.02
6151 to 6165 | 0.05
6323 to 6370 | 0.06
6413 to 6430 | 0.05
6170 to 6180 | 0.02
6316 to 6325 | 0.03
